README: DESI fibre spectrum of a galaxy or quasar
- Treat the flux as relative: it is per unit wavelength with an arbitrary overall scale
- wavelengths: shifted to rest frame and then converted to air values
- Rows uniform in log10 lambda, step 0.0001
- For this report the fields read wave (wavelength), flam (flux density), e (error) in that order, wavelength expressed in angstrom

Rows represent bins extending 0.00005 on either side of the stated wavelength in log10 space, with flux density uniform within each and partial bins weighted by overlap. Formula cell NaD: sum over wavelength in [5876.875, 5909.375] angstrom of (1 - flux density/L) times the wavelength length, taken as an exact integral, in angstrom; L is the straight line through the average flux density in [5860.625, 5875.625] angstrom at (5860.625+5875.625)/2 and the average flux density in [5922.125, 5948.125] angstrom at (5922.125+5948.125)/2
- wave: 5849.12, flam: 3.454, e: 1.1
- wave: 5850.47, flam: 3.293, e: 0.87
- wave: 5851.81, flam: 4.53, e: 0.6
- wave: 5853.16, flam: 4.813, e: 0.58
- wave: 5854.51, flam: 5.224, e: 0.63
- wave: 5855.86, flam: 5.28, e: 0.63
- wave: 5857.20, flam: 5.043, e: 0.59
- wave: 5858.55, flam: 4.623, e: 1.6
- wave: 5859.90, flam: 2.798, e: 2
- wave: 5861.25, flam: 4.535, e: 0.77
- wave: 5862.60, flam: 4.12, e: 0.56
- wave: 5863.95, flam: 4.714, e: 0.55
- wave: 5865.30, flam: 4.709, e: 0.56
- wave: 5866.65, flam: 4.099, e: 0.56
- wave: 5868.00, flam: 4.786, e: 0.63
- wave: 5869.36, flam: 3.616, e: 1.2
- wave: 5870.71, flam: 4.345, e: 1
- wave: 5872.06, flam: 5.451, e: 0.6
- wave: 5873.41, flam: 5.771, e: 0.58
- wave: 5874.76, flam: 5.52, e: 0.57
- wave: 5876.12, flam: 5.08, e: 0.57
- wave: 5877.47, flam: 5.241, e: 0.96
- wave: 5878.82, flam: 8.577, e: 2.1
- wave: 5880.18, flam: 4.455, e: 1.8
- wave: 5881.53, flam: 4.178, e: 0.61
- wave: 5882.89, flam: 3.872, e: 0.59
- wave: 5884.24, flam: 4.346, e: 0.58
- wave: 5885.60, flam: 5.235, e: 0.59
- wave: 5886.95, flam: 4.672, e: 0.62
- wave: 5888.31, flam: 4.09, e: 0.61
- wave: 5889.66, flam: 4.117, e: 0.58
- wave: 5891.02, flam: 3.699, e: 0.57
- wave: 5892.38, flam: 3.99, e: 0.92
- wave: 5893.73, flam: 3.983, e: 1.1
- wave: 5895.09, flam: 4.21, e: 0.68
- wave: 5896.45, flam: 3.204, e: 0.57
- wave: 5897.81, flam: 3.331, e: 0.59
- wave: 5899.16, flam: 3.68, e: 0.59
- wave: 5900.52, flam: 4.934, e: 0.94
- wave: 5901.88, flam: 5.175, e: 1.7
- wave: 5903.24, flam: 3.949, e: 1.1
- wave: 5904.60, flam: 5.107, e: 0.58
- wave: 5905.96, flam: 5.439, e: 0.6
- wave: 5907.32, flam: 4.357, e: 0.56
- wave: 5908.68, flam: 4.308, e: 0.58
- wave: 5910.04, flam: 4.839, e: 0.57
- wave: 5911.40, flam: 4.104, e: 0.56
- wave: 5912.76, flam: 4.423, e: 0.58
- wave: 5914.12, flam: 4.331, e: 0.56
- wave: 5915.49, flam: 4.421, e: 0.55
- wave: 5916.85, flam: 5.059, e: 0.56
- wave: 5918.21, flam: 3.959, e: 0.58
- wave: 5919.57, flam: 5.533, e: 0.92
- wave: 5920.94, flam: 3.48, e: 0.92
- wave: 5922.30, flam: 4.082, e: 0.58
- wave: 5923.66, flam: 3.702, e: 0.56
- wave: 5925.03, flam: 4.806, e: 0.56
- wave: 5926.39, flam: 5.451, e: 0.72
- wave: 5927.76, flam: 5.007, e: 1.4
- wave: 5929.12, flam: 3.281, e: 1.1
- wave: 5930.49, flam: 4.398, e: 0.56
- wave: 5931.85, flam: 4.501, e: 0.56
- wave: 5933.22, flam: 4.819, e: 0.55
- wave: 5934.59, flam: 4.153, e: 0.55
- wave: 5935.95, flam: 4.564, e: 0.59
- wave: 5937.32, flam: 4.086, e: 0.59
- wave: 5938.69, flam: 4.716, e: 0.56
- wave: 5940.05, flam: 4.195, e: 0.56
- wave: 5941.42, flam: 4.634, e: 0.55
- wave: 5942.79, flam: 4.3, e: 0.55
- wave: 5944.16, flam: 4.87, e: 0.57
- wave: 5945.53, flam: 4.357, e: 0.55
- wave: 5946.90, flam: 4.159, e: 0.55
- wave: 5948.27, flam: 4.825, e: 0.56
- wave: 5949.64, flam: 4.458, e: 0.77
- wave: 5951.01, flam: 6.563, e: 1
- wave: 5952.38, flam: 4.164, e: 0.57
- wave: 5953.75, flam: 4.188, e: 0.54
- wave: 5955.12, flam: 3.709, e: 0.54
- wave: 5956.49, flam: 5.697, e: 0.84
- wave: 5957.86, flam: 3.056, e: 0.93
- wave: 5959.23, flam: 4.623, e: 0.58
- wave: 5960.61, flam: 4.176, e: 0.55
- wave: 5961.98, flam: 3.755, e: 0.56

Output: 0.7 angstrom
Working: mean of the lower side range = 4.7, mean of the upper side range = 4.44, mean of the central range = 4.5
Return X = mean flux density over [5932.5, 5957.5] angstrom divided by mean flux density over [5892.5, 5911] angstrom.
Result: 1.05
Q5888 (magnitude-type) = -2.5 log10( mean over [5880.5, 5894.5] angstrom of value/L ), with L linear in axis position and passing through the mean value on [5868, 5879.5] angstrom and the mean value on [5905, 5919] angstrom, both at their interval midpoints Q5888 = 0.20 mag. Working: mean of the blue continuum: 5.41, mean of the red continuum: 4.55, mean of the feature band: 4.22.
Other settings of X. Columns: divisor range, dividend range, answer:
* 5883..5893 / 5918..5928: 1.05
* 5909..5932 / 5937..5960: 1.02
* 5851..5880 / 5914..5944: 0.91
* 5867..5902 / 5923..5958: 0.98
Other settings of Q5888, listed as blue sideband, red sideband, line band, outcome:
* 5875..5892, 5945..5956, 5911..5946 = 0.05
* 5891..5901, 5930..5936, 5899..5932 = -0.08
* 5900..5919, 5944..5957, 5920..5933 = 0.07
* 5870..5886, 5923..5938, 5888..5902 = 0.23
